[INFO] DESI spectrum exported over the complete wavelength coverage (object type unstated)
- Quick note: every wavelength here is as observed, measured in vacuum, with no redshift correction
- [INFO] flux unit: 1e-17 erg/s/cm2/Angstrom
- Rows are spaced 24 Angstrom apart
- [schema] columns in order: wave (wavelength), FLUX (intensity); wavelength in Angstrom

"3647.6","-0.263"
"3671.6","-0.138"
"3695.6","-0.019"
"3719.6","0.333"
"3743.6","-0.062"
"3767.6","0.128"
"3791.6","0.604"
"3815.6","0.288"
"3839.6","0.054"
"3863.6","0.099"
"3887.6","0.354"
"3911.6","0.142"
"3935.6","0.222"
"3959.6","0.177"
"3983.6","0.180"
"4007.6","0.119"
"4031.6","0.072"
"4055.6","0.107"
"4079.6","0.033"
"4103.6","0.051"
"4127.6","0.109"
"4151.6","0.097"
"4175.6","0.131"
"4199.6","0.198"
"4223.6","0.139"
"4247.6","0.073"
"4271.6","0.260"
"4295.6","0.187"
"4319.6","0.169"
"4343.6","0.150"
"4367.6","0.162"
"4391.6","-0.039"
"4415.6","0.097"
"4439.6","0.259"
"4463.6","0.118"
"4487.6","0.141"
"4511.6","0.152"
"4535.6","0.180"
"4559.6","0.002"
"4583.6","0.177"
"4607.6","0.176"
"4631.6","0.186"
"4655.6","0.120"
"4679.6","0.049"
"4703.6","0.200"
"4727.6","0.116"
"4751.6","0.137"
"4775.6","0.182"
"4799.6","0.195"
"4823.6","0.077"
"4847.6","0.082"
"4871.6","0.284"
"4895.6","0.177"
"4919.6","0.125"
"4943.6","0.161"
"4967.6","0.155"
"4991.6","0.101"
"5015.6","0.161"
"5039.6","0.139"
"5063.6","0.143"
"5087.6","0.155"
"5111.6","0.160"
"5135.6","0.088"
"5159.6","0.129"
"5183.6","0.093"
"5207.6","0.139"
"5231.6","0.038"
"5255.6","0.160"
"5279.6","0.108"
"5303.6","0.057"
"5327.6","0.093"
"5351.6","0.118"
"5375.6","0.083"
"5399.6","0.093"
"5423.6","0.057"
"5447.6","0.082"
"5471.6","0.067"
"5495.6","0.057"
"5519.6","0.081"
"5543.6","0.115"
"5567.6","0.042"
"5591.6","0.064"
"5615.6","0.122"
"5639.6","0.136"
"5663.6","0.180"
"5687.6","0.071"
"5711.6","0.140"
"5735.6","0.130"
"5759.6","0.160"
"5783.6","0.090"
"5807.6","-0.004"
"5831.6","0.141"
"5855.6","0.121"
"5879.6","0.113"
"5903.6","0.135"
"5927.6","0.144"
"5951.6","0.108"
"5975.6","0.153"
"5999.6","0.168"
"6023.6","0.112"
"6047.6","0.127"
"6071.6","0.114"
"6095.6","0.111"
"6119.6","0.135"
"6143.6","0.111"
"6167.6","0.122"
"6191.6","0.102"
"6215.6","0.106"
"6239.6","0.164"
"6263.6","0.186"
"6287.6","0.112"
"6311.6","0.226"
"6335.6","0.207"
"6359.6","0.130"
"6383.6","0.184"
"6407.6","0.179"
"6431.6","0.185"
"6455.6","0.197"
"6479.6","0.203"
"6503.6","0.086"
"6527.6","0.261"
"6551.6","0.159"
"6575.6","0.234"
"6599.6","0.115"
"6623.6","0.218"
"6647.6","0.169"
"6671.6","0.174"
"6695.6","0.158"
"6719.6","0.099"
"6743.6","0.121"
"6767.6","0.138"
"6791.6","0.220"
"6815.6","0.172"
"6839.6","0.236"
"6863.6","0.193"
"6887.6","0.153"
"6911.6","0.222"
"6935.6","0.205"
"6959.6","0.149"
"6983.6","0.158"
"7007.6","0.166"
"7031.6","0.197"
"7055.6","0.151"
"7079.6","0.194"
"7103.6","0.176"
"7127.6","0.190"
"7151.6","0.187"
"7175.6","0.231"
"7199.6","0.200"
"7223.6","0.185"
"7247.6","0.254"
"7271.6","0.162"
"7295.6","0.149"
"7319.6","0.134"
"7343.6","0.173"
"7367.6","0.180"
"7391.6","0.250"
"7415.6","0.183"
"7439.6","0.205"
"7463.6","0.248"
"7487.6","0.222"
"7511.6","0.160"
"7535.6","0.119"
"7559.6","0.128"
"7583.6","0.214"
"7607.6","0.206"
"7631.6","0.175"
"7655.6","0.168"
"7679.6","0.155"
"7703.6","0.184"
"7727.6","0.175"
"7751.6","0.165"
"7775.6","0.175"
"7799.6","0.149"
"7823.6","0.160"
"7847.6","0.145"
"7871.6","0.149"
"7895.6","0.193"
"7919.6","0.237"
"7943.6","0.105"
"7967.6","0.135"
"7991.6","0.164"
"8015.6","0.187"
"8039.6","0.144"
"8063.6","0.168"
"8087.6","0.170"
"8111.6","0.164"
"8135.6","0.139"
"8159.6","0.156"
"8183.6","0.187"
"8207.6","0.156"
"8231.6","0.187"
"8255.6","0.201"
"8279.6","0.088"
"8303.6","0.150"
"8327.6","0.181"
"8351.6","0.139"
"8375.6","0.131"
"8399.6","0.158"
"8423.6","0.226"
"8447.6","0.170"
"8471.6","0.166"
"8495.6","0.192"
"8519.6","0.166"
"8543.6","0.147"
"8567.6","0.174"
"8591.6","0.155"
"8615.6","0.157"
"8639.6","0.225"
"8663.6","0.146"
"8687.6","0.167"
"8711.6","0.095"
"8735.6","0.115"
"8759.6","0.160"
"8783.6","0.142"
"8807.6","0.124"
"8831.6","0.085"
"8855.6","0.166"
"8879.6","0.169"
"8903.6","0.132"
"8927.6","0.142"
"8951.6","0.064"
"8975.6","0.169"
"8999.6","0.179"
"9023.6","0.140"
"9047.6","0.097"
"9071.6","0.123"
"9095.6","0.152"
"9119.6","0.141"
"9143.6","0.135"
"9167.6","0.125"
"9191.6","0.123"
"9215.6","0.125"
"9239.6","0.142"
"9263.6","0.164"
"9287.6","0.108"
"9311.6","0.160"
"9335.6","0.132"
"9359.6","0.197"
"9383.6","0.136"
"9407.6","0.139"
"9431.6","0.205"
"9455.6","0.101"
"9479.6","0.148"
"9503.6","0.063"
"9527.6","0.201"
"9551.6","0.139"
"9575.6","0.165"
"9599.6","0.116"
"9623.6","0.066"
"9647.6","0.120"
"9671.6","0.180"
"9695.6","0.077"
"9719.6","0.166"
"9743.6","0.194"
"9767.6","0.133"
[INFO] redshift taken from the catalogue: 0.696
